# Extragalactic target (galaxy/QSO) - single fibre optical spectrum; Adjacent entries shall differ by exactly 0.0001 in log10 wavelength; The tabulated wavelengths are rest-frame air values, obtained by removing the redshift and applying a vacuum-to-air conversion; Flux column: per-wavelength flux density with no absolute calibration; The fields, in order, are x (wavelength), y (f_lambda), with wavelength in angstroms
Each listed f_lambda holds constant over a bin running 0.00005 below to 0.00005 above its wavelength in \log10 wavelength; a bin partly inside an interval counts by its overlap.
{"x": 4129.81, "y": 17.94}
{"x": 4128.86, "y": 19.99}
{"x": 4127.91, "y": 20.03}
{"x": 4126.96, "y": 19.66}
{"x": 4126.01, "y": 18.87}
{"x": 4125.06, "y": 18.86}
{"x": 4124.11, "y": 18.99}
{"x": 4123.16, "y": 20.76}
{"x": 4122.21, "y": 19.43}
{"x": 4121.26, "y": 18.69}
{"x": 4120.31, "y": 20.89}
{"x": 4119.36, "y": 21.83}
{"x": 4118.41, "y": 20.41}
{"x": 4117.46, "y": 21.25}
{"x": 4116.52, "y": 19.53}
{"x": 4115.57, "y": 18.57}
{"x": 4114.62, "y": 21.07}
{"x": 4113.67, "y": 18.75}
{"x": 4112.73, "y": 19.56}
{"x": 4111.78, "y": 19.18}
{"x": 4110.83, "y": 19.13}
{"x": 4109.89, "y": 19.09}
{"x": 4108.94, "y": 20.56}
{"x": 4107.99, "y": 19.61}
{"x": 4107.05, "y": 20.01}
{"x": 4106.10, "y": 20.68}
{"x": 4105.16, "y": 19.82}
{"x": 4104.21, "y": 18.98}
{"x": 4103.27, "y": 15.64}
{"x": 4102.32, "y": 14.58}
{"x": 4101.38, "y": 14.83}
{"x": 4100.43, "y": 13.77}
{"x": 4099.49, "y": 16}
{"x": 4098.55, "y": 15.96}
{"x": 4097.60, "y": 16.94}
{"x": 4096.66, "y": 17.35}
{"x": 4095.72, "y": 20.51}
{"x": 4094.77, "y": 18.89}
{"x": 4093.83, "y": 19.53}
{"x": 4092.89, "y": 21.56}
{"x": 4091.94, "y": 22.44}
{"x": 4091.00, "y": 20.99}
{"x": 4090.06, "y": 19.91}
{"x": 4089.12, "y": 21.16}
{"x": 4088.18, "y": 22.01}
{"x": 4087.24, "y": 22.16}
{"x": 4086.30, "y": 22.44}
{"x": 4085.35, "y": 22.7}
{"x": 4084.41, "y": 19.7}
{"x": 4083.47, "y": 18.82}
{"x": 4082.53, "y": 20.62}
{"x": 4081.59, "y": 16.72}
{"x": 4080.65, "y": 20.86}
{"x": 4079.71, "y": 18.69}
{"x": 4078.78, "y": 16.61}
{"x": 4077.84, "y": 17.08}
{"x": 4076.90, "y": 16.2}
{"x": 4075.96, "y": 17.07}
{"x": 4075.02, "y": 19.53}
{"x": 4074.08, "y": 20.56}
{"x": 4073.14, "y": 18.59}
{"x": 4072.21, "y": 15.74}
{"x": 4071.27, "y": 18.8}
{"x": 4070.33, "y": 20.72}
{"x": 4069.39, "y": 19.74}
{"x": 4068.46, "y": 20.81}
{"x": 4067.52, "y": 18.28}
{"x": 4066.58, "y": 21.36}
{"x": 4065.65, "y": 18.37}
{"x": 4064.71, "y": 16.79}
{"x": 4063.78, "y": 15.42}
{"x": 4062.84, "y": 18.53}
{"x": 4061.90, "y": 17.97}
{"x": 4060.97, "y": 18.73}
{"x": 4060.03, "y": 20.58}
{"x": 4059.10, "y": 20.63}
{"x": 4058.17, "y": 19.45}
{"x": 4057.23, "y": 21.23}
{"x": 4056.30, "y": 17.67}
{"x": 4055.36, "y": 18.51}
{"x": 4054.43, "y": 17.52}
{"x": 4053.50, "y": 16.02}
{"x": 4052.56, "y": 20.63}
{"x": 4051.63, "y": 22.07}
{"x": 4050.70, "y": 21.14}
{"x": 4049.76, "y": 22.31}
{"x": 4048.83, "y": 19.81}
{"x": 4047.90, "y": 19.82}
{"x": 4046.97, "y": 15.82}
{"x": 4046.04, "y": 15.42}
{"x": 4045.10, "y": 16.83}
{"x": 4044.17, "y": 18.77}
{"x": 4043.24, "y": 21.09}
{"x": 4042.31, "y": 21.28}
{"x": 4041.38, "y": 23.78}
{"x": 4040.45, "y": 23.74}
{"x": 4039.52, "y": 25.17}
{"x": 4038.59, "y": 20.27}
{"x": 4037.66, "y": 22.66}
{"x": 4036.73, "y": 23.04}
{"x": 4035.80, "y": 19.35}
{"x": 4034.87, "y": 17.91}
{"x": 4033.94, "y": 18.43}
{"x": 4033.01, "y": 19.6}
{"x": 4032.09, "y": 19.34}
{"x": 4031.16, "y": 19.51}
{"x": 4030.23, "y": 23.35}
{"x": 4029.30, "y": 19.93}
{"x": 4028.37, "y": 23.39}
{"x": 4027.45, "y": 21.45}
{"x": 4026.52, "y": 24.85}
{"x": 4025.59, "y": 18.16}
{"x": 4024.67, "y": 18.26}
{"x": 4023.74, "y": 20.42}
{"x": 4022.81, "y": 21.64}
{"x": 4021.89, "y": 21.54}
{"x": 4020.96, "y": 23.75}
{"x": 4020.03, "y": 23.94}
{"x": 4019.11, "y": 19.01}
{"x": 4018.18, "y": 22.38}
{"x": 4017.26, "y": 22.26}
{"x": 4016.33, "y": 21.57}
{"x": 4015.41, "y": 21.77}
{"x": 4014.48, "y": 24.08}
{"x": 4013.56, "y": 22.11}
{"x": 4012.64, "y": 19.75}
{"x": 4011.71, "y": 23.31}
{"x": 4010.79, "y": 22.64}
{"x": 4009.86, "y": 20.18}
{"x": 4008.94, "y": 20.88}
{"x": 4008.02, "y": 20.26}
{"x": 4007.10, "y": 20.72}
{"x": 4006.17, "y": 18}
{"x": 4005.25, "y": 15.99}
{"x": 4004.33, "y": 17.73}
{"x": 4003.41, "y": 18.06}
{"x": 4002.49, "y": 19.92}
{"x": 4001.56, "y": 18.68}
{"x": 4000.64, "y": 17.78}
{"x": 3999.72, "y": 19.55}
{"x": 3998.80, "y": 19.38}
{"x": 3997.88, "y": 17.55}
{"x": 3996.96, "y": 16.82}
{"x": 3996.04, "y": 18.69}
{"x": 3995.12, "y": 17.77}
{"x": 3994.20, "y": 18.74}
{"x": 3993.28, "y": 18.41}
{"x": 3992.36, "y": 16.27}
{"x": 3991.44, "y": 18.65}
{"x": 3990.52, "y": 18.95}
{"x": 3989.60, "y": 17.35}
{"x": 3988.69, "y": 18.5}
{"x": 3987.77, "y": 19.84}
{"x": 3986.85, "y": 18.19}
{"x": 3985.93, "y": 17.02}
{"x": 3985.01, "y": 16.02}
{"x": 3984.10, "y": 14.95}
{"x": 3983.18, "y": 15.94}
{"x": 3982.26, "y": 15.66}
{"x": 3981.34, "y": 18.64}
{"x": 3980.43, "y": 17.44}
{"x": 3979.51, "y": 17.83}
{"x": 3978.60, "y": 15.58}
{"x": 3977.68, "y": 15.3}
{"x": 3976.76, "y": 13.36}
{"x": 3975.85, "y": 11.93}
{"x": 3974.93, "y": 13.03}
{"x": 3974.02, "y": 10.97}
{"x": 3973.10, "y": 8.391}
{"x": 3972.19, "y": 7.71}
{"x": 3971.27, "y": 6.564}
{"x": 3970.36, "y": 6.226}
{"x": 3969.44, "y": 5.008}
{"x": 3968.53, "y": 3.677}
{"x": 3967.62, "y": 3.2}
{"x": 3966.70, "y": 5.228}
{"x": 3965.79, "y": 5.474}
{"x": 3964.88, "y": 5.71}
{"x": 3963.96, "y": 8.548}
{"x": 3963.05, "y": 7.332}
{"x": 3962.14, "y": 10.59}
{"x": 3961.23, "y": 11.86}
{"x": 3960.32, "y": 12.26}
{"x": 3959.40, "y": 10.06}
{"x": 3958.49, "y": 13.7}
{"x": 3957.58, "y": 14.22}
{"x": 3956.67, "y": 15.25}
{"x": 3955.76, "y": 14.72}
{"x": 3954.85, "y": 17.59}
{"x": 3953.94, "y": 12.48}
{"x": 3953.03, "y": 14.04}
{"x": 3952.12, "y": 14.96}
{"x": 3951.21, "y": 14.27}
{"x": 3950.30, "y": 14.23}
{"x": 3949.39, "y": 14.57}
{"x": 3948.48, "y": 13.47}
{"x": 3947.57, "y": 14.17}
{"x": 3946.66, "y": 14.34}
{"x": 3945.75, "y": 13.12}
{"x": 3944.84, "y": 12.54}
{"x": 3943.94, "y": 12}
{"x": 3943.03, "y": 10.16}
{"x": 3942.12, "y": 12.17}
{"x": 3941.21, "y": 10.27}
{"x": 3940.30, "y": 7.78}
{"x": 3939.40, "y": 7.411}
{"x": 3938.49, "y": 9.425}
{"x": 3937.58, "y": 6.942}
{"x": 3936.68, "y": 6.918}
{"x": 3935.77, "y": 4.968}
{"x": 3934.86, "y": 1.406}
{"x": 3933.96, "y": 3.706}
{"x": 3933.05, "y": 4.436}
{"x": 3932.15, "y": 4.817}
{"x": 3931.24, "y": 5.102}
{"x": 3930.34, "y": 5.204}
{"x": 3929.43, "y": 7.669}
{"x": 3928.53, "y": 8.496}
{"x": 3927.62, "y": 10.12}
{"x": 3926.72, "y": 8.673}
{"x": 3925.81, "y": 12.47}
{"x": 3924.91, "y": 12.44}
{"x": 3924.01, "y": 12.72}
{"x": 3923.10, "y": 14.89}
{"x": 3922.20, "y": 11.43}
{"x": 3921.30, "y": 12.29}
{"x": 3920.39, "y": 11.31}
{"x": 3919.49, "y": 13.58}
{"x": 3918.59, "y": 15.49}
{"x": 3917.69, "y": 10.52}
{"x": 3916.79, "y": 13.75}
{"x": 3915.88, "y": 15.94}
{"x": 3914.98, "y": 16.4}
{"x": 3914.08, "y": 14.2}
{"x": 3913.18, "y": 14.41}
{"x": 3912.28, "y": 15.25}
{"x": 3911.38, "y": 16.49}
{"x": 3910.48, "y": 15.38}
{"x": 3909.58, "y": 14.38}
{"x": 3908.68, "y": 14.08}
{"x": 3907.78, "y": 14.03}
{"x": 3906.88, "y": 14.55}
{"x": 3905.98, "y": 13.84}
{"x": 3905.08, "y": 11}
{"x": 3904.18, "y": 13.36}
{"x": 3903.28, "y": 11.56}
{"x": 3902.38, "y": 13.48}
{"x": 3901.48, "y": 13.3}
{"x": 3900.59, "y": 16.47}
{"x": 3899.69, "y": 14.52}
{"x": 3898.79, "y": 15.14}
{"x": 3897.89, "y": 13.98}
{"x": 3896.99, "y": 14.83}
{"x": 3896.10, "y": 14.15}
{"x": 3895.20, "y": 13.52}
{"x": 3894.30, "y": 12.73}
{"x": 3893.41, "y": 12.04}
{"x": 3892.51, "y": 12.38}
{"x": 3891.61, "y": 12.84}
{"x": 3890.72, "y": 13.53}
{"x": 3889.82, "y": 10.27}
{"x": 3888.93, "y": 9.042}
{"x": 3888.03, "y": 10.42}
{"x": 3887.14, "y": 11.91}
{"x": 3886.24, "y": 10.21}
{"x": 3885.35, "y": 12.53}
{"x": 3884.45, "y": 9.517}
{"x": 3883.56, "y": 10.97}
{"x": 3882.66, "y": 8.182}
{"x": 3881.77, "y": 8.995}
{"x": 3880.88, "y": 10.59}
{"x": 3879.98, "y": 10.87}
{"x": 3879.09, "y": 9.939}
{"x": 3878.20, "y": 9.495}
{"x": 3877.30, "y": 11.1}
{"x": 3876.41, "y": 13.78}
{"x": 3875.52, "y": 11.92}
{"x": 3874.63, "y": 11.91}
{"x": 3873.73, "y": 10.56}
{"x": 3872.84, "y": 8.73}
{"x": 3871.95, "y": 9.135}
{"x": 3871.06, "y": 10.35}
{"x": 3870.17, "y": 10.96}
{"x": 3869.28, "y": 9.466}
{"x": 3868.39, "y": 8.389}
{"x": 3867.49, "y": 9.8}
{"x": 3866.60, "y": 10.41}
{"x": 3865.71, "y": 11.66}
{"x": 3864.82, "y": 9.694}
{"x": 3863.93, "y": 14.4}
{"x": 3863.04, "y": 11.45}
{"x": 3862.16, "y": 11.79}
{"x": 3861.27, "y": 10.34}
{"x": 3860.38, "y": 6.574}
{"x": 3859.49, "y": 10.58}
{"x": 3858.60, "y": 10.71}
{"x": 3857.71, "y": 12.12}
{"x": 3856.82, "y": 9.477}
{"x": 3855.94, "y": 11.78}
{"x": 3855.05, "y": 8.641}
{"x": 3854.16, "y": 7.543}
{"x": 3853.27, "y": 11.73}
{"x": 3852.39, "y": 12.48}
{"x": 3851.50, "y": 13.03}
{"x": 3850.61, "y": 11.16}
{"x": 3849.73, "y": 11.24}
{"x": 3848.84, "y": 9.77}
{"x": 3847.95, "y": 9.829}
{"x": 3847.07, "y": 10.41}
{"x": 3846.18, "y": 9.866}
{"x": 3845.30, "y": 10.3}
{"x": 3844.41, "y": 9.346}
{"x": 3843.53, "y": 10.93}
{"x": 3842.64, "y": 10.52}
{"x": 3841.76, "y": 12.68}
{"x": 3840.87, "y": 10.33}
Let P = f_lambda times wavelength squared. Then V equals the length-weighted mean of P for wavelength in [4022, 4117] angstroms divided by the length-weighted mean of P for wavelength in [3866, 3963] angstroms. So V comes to 1.81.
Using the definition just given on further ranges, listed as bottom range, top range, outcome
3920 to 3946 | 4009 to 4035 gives 2.48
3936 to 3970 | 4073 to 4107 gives 1.88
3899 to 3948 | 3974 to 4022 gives 1.70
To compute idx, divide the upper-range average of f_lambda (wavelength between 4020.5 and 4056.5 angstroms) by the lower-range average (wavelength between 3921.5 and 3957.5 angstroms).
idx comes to 1.92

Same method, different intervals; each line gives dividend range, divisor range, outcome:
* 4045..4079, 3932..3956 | 1.76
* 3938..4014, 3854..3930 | 1.22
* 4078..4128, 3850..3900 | 1.74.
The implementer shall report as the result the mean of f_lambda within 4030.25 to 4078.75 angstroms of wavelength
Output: 19.4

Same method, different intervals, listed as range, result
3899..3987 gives 11.7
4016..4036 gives 20.9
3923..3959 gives 10.7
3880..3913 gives 12.8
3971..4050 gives 18.9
